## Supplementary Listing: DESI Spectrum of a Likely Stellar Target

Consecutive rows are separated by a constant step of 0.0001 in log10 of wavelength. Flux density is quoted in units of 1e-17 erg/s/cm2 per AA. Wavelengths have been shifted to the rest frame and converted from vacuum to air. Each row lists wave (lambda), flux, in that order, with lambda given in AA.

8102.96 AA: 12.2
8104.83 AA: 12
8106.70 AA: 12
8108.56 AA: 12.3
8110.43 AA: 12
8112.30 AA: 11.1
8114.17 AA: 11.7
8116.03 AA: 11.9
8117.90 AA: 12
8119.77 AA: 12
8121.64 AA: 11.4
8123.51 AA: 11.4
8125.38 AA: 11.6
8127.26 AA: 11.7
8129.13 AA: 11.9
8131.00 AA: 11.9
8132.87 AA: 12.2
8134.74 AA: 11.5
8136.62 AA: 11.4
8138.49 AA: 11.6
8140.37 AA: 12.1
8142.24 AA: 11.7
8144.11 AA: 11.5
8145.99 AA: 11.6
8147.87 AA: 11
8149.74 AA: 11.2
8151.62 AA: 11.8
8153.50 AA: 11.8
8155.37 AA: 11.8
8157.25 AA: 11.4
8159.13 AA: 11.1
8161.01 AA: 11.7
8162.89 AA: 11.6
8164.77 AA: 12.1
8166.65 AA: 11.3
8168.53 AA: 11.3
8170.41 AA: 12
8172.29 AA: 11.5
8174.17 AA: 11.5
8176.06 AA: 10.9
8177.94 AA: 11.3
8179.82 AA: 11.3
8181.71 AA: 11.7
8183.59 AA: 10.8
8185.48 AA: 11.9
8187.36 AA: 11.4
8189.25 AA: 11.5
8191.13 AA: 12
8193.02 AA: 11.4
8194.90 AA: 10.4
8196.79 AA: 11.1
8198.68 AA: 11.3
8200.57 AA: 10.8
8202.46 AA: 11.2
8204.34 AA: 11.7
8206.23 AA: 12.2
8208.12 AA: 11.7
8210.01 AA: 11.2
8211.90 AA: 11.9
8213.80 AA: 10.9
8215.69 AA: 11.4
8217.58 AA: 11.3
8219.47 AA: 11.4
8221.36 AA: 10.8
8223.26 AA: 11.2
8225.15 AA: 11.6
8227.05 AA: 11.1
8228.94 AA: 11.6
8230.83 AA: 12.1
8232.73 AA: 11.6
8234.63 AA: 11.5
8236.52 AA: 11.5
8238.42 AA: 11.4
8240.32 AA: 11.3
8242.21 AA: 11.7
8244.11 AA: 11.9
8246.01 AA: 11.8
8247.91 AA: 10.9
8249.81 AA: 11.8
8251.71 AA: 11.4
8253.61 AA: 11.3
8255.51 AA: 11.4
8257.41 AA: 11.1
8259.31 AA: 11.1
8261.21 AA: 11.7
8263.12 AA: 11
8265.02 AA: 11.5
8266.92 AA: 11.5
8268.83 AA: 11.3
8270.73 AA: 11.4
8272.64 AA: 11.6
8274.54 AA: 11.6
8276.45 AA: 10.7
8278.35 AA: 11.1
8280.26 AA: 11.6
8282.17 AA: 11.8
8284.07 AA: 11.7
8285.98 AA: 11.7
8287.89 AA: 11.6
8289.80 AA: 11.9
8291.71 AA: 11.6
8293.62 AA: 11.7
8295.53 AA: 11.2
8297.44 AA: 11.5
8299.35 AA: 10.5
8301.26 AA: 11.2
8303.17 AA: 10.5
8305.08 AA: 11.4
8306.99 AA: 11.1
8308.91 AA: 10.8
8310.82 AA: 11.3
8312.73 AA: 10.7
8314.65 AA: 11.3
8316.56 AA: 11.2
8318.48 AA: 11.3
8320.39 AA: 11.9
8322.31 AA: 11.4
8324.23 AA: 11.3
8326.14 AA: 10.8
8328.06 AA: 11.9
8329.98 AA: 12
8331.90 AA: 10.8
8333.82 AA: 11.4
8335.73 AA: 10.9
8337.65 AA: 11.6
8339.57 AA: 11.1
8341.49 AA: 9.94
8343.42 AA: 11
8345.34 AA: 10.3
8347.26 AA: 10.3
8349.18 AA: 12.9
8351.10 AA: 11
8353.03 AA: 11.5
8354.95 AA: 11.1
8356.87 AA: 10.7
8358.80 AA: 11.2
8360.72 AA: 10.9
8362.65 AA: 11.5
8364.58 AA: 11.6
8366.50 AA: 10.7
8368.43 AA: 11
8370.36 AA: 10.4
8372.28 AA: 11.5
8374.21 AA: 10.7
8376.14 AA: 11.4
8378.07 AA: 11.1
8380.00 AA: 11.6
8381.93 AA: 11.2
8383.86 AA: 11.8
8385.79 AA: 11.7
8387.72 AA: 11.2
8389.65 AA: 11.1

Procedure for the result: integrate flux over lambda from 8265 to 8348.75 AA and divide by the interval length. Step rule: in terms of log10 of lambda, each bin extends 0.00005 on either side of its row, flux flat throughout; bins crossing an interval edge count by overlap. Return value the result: 11.3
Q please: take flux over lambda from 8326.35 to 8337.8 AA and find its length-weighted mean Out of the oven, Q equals 11.4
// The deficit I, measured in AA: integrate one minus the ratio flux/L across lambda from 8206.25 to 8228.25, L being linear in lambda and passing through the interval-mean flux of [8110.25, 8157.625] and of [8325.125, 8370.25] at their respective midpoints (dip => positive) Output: 0.18 AA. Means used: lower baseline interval 11.7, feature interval 11.4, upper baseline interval 11.1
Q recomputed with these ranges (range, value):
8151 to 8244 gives 11.5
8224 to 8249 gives 11.5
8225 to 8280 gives 11.4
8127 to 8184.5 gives 11.6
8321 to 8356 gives 11.2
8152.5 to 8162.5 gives 11.6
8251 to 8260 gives 11.3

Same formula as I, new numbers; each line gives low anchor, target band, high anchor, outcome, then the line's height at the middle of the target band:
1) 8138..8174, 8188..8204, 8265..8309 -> 0.39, 11.5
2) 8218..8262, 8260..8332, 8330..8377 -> -0.56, 11.3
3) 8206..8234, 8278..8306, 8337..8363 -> -0.44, 11.2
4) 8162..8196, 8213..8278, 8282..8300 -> 0.55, 11.5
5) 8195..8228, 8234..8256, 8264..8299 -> -0.19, 11.4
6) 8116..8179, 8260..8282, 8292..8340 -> -0.07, 11.3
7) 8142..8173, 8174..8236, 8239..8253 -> 0.84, 11.5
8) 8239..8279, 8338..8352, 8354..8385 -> 0.30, 11.2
